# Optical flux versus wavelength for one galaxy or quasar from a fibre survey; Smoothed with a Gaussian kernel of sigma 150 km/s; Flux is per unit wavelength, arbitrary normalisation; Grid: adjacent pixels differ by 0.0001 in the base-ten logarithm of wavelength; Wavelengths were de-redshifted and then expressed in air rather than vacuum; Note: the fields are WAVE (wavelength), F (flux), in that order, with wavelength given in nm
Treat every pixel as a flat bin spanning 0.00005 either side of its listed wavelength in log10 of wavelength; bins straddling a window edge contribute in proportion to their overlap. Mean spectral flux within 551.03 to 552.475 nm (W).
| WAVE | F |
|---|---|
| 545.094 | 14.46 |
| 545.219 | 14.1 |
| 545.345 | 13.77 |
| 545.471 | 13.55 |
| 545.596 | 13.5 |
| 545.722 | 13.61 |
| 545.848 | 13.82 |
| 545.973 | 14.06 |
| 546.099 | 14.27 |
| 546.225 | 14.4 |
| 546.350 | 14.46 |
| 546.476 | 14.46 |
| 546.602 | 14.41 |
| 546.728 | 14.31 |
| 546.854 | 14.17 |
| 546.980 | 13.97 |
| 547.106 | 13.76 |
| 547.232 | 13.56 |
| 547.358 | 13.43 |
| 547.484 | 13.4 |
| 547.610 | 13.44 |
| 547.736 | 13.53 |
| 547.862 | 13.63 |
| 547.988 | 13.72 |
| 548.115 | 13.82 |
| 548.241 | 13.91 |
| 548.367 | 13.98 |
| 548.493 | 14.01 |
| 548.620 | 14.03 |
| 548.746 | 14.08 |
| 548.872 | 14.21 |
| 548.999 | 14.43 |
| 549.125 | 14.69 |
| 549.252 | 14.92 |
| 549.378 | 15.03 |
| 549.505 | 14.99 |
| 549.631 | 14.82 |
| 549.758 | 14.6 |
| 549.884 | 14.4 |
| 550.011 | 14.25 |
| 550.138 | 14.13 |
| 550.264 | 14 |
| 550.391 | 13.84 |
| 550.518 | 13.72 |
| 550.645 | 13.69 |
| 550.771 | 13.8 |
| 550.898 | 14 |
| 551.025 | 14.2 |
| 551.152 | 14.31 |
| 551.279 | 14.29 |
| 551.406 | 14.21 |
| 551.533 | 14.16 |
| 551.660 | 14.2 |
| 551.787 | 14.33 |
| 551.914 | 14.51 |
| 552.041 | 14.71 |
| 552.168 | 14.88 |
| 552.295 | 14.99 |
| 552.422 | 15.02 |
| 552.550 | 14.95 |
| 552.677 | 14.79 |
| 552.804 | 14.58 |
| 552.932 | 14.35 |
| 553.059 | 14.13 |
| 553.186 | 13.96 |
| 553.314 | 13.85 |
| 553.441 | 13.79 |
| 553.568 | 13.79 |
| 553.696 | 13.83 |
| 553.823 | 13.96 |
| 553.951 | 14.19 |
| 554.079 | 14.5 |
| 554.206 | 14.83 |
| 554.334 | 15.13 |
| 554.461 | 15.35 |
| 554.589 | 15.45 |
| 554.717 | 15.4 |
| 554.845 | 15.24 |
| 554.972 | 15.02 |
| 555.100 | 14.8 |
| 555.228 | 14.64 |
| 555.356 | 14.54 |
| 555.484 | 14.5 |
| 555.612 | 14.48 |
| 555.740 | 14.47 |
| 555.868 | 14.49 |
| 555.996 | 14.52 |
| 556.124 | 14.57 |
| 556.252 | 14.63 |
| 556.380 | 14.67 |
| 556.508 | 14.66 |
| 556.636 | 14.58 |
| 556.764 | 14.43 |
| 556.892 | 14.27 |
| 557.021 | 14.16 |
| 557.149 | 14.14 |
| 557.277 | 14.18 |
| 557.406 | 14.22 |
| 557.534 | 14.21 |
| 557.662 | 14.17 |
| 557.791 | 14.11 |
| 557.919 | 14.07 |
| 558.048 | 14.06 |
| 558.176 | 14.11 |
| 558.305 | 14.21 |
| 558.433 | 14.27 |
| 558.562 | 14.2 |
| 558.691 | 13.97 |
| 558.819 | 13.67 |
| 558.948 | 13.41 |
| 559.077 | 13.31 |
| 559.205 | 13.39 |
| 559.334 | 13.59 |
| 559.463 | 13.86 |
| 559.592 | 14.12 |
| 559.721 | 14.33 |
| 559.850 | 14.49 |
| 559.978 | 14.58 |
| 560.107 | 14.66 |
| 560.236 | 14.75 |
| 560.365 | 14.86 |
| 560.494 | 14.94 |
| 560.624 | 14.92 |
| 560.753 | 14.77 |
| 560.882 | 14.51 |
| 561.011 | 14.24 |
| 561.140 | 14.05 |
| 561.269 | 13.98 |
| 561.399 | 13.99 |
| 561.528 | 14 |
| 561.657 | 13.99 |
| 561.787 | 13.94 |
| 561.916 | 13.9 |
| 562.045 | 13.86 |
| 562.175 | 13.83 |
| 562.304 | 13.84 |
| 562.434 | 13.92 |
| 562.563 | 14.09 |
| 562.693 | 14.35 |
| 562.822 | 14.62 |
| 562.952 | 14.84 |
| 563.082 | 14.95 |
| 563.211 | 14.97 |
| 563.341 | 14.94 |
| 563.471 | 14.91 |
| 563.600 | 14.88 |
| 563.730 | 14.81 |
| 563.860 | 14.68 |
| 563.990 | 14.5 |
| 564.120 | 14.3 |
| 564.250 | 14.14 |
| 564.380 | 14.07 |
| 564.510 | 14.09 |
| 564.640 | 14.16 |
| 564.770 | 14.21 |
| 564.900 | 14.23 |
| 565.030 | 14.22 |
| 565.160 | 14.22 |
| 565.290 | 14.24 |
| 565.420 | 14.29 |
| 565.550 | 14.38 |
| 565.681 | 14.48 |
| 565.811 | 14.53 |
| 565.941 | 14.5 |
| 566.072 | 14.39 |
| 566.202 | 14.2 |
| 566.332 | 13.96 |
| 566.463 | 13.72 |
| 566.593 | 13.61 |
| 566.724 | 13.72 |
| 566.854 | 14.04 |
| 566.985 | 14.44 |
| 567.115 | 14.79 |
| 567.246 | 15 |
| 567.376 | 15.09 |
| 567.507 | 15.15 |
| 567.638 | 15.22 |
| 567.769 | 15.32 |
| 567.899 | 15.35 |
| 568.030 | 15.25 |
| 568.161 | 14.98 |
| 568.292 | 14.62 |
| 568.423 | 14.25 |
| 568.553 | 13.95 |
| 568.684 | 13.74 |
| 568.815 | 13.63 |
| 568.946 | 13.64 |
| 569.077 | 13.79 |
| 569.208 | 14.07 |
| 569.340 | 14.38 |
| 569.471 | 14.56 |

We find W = 14.5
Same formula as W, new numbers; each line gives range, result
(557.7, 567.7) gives 14.3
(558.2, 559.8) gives 13.9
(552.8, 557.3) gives 14.5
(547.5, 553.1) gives 14.3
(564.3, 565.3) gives 14.2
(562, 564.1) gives 14.5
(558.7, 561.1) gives 14.2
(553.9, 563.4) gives 14.4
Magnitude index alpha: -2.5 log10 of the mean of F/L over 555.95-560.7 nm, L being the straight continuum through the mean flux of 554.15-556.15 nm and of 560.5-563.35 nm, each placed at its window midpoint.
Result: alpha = 0.02 mag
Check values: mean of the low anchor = 14.8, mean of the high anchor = 14.3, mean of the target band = 14.3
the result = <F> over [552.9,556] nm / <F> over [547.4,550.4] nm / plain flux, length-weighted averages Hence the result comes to 1.03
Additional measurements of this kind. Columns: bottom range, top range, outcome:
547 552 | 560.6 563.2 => 1.01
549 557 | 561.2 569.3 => 0.99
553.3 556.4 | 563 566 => 0.99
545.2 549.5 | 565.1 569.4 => 1.03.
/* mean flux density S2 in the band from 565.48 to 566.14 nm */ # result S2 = 14.4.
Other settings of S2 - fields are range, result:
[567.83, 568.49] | 14.9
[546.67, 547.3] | 13.9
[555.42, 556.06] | 14.5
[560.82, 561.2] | 14.3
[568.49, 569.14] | 13.7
